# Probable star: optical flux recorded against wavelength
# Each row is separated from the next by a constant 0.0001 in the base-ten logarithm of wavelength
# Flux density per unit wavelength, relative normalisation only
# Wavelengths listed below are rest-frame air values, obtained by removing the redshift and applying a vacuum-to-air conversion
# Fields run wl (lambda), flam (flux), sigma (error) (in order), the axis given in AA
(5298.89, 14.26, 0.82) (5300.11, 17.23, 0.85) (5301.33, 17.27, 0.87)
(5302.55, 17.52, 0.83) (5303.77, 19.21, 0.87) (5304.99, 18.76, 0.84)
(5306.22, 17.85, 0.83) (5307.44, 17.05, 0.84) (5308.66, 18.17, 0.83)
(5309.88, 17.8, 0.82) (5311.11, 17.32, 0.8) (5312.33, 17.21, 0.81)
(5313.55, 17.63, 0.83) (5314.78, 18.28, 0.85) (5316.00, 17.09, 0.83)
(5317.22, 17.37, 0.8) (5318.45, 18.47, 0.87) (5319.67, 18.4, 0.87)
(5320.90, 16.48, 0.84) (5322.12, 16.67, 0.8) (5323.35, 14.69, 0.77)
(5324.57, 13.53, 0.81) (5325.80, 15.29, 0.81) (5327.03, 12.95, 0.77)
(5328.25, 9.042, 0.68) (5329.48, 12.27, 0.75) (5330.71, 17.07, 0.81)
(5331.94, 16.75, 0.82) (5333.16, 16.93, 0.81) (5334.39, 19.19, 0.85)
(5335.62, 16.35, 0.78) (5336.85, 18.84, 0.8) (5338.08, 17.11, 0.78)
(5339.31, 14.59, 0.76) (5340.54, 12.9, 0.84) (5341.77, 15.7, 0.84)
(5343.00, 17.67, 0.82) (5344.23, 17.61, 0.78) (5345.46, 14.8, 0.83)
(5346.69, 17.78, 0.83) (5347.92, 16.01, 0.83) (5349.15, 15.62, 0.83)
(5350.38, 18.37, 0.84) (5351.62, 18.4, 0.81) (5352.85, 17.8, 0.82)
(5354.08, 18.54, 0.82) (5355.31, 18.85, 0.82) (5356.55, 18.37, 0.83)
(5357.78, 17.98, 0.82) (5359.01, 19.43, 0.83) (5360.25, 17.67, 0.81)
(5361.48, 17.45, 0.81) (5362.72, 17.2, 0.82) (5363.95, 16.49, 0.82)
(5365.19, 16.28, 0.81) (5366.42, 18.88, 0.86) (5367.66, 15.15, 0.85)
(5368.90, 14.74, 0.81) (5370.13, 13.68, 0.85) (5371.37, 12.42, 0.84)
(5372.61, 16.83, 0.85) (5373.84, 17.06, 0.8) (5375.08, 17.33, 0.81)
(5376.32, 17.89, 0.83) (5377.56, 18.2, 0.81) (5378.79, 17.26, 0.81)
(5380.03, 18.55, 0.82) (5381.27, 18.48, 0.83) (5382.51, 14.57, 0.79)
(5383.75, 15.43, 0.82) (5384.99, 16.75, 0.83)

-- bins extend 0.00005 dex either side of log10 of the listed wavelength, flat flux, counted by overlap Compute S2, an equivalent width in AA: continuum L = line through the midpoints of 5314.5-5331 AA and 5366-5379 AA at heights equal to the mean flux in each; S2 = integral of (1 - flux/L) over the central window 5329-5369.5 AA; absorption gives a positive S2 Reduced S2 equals -2.7 AA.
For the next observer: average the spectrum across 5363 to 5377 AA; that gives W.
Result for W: 16.1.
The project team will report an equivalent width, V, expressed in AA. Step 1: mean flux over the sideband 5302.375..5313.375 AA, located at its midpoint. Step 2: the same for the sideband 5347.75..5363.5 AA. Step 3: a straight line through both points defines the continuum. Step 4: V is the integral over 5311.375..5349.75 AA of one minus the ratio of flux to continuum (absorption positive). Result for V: 3.7 AA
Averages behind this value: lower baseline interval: 17.9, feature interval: 16.2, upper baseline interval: 17.9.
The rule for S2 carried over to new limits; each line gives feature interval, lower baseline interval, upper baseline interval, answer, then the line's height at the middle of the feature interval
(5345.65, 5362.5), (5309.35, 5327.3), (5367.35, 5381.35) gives -1.3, 16.5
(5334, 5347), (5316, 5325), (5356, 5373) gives 0.1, 16.6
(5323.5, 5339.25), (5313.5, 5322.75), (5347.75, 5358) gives 2.0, 17.7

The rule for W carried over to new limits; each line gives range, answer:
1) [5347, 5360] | 17.9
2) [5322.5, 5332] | 13.8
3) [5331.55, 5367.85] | 17.2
